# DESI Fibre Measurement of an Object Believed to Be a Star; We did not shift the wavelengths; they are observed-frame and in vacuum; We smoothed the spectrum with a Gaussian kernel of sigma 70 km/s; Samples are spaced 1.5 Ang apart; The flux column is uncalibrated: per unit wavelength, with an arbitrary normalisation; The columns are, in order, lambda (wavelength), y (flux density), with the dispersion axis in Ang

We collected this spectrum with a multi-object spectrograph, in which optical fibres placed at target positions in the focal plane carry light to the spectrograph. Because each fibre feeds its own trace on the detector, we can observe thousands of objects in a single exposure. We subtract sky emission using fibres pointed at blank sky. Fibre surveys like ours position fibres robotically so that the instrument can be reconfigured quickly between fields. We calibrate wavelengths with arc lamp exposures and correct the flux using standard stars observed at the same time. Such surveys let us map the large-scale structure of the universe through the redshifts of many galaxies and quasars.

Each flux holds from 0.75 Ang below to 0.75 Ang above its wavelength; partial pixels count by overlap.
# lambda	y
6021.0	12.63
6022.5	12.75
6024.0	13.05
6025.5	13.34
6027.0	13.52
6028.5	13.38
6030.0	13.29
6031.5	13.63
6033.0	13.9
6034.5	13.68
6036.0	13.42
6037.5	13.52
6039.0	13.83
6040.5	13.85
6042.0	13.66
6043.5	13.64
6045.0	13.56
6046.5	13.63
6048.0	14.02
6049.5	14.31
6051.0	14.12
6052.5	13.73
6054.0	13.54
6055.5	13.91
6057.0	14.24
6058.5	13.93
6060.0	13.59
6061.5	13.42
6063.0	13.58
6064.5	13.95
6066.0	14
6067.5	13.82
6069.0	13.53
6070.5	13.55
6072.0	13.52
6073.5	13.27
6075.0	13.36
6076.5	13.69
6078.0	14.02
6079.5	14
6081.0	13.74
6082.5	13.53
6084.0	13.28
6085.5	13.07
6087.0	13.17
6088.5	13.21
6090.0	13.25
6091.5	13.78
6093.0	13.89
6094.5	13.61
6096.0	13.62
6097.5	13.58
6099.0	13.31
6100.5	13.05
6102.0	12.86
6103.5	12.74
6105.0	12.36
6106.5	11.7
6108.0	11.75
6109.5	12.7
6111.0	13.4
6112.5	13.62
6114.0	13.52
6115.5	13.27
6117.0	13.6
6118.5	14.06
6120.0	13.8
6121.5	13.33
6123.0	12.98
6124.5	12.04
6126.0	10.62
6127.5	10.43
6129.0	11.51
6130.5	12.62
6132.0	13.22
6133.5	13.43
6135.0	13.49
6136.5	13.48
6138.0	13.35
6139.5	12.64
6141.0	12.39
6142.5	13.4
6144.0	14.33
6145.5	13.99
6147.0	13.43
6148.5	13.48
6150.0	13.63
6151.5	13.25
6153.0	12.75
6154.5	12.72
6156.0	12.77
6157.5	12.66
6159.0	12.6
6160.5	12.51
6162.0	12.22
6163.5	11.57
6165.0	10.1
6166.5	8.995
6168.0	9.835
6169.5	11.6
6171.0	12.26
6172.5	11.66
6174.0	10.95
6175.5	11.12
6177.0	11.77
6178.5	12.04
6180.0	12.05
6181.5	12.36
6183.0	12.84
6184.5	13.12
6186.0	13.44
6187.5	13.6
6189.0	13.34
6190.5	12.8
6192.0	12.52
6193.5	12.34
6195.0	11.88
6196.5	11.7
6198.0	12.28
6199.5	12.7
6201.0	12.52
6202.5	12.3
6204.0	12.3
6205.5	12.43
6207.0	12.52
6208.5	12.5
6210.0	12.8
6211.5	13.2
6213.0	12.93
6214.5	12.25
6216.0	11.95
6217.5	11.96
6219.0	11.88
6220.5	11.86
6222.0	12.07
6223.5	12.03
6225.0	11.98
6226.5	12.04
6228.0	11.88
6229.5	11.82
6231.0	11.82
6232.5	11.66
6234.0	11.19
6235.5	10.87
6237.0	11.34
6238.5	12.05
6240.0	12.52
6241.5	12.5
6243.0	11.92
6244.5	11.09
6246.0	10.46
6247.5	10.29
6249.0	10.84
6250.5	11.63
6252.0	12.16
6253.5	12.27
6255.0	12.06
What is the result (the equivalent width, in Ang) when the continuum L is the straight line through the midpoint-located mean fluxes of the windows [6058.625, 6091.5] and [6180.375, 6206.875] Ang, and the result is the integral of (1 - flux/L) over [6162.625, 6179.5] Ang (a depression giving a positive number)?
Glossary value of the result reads 2.2 Ang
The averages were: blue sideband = 13.6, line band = 11.1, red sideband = 12.6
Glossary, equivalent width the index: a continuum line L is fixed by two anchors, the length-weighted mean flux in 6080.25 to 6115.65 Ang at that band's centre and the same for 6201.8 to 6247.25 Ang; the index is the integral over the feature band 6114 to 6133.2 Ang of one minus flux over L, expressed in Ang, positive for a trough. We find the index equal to 0.4 Ang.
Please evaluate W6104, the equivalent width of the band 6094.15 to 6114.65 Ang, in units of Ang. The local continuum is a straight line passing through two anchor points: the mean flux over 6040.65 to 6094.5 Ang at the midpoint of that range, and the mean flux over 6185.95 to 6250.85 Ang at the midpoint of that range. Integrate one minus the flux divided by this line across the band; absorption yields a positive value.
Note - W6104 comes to 0.5 Ang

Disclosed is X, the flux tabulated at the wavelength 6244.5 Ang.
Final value 11.09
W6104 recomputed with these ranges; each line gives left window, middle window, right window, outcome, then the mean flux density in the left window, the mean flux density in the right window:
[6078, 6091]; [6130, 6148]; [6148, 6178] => -1.38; 13.4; 11.9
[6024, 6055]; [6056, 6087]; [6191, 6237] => -0.60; 13.7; 12.1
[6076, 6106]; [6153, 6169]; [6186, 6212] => 1.51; 13.4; 12.6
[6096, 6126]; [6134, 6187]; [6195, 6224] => 0.93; 13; 12.3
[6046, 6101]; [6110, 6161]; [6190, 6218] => 0.20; 13.6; 12.4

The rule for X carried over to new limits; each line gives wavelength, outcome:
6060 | 13.59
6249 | 10.84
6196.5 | 11.7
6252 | 12.16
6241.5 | 12.5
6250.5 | 11.63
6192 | 12.52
